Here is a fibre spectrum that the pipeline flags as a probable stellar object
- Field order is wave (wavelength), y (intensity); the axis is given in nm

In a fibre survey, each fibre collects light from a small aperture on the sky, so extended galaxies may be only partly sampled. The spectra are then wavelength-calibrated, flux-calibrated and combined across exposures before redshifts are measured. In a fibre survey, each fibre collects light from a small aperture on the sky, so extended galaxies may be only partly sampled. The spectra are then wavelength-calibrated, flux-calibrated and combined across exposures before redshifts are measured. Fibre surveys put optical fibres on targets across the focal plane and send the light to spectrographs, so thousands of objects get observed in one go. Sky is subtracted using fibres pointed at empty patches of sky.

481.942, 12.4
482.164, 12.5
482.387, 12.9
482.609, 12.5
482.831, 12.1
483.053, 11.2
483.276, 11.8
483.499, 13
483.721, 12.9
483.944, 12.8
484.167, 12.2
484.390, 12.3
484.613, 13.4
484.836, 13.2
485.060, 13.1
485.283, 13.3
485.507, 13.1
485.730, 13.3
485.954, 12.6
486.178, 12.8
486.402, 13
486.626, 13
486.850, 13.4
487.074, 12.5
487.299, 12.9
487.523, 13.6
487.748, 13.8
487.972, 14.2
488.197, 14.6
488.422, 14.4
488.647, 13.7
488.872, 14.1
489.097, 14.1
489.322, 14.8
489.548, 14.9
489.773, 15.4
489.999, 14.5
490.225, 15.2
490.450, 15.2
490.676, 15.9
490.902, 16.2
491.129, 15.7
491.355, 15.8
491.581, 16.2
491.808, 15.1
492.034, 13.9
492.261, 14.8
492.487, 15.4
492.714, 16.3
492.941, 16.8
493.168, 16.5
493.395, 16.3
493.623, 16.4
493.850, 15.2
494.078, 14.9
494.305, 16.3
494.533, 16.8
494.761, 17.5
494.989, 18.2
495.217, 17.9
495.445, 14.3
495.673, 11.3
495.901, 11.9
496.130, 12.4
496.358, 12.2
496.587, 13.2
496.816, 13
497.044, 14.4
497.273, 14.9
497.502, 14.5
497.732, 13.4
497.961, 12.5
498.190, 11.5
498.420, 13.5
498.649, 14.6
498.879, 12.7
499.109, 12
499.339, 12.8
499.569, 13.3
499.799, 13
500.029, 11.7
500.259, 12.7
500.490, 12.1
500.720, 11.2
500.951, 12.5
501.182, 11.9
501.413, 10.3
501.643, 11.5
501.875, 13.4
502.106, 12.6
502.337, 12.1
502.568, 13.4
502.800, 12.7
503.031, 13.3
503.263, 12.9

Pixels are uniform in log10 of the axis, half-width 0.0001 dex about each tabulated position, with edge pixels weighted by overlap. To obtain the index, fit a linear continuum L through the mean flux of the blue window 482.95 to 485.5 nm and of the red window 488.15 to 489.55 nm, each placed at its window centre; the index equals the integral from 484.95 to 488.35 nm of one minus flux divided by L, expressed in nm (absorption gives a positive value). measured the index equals 0.06 nm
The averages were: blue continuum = 12.7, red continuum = 14.3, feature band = 13.3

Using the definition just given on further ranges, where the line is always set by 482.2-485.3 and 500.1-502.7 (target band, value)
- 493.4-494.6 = -0.35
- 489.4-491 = -0.37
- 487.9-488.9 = -0.14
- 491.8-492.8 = -0.22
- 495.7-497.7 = -0.16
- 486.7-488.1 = -0.10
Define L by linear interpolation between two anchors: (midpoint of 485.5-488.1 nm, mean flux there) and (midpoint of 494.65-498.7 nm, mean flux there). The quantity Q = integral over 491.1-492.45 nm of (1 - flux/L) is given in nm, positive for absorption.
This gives -0.17 nm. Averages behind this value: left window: 13.2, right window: 13.9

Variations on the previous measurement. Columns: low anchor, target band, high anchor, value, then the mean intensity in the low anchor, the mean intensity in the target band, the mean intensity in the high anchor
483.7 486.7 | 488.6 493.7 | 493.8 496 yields -0.312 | 12.9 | 15.4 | 15.5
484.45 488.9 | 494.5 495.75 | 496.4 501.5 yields -0.299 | 13.4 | 16.1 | 12.8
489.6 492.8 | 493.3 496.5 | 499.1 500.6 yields -0.201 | 15.4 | 15.1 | 12.6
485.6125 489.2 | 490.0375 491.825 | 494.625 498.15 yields -0.250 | 13.5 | 15.6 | 14.1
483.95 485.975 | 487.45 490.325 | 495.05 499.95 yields -0.295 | 13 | 14.4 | 13.3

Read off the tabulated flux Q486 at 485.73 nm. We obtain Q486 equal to 13.3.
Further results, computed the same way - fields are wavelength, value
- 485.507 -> 13.1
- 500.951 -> 12.5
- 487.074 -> 12.5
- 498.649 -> 14.6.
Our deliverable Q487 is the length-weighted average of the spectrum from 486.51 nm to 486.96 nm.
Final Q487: 13.2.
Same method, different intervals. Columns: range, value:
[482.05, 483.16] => 12.2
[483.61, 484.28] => 12.6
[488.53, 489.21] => 14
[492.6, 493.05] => 16.5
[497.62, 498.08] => 13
